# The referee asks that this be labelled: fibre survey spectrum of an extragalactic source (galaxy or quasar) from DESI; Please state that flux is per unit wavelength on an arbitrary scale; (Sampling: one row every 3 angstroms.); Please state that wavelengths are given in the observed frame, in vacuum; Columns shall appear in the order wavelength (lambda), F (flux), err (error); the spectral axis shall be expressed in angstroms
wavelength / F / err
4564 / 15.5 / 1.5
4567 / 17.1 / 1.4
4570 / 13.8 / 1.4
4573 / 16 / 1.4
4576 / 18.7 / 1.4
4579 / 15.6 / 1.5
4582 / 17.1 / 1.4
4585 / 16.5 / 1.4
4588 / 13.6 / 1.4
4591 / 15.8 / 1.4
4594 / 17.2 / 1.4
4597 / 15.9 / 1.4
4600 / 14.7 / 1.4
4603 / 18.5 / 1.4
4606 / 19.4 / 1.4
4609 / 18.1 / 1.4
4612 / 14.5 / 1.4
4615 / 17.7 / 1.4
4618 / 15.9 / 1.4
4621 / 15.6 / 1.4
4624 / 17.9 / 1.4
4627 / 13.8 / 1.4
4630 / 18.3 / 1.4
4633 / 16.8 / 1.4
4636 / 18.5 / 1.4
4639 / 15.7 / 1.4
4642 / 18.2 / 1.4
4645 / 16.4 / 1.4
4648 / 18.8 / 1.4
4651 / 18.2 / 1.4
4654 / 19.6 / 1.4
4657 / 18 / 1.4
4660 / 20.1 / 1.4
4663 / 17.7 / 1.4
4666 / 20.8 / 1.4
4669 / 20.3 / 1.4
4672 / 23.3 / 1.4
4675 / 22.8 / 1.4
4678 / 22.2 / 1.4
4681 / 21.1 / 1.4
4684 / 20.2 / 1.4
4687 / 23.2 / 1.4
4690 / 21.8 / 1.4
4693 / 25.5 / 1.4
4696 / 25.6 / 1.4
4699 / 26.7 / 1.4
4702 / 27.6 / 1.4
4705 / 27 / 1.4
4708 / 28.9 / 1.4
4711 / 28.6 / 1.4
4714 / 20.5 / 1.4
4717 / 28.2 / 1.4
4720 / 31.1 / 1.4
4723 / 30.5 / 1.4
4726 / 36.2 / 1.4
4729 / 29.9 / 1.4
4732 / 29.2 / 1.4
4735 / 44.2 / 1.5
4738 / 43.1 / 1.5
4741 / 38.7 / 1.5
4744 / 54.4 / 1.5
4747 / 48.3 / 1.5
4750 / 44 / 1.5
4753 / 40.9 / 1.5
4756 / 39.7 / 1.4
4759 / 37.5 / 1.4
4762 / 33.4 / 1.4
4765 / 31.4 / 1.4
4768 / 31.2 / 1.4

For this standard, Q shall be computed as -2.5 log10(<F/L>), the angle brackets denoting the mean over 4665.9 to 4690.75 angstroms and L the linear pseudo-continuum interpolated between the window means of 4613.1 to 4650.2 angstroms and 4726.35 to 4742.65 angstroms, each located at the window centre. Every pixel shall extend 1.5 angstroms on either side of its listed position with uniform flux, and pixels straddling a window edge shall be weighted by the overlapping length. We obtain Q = 0.19 mag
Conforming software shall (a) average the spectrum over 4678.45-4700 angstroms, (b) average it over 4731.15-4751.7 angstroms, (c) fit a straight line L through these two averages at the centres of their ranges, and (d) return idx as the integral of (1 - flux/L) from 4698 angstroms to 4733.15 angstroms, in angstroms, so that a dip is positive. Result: 4.8 angstroms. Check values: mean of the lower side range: 23.3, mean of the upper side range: 43.5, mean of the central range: 28.7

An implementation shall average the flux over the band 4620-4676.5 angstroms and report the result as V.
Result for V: 18.5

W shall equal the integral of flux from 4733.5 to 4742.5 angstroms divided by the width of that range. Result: 42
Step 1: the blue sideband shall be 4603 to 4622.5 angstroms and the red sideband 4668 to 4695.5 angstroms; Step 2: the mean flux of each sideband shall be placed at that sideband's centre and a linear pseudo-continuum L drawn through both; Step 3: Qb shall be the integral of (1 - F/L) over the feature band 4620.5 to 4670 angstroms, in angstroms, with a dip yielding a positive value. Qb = 4.1 angstroms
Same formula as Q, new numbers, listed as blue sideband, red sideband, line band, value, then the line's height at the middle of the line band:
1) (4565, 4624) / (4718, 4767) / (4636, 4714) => 0.28 mag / 28.2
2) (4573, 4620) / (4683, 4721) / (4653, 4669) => 0.15 mag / 22.2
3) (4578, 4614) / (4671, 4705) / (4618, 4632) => 0.15 mag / 18.8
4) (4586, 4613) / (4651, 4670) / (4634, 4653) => 0.05 mag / 18.5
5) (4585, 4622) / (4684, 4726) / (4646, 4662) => 0.15 mag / 21.5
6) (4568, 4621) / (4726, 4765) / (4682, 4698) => 0.32 mag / 31.2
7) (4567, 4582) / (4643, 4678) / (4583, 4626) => 0.06 mag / 17.5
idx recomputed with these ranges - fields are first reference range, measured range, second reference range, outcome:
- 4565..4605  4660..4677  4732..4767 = 4.6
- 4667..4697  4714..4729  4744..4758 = 2.1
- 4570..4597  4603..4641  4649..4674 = 2.1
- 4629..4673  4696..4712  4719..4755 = 2.0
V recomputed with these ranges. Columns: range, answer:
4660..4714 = 23.5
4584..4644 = 16.6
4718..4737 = 33.6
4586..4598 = 15.7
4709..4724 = 27.7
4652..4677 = 20.3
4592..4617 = 17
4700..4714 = 27.2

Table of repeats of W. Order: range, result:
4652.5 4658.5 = 18.8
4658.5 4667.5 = 19.5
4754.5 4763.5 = 36.9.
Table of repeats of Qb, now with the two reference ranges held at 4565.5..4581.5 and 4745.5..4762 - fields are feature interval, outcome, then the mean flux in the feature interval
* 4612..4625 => 3.5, 16.5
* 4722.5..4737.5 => 1.3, 34.8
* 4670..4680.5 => 2.7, 22.5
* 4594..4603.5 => 1.7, 16.3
